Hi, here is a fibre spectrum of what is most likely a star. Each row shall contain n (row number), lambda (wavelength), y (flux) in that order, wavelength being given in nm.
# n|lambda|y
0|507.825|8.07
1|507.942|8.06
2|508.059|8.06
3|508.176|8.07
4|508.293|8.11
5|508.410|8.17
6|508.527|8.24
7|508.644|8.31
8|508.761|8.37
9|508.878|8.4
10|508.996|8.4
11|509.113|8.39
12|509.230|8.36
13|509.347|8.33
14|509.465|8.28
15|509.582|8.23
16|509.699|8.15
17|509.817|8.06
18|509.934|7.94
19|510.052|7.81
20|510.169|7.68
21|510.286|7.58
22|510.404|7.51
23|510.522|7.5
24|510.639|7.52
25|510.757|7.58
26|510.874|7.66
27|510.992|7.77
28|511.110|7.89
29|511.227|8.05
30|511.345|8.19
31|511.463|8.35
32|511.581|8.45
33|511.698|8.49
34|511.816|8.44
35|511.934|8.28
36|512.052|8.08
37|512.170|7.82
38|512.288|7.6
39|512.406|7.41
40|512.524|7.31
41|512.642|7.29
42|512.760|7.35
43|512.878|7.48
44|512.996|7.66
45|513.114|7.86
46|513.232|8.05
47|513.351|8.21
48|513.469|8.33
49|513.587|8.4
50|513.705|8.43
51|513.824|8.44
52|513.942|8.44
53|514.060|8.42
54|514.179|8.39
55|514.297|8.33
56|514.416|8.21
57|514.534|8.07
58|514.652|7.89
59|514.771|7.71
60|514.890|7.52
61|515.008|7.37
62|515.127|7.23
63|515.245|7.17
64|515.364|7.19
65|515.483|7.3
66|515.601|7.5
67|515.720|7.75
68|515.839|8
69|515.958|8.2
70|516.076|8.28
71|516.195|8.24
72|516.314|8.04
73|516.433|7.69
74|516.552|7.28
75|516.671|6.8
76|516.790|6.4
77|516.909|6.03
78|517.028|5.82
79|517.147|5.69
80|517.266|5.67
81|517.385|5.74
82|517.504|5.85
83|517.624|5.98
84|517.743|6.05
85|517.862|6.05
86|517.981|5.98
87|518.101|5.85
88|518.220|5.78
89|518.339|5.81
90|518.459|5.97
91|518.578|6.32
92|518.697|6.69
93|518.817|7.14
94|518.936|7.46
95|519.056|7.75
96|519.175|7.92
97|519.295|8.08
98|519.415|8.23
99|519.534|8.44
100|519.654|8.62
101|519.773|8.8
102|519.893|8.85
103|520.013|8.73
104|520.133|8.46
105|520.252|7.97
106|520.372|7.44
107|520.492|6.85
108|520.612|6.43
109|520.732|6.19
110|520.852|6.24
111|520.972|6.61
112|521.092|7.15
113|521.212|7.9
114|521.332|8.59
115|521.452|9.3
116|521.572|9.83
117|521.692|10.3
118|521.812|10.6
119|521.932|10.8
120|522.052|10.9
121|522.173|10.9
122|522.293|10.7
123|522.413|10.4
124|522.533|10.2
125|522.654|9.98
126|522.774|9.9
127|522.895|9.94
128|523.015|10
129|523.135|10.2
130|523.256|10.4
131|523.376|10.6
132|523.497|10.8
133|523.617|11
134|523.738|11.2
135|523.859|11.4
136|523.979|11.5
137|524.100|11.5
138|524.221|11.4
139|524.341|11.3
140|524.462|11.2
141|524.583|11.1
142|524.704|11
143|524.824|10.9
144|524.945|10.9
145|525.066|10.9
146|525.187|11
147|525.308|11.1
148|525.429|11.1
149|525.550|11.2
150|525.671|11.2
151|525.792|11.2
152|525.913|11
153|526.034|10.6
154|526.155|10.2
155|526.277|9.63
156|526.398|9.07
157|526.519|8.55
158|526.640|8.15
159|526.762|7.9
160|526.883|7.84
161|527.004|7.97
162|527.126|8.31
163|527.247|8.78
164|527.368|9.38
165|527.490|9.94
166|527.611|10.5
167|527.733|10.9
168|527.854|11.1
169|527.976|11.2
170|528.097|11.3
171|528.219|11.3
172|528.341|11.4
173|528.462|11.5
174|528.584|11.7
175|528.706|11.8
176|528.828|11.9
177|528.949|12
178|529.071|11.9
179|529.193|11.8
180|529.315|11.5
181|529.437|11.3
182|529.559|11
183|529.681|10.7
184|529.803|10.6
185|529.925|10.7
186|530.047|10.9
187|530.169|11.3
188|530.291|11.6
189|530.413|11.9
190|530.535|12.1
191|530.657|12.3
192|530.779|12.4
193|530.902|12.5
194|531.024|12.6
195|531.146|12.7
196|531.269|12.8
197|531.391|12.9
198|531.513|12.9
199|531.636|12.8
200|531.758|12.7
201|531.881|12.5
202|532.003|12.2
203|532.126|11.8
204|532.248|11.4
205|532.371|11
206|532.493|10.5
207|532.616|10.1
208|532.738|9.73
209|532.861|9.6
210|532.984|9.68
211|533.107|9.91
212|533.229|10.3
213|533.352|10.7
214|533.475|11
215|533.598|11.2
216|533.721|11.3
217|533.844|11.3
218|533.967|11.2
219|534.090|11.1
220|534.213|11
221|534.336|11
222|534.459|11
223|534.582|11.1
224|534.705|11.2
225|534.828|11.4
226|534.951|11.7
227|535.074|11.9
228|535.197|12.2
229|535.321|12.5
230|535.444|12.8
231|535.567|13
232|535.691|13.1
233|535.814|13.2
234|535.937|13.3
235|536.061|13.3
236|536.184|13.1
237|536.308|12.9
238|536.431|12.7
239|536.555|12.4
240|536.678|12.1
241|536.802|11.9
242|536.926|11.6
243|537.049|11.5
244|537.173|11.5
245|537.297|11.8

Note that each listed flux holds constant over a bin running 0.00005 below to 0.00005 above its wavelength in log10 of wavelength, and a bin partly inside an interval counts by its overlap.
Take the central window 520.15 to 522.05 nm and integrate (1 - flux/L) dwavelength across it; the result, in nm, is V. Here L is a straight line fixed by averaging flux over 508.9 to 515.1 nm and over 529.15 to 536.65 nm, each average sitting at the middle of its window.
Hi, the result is 0.27 nm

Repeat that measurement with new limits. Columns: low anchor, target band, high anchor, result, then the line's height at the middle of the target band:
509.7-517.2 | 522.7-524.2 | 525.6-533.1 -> -0.145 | 9.76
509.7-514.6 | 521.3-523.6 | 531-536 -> -0.128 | 9.72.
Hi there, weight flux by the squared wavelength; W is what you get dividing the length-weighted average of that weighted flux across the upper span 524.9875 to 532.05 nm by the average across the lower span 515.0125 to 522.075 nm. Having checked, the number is 1.5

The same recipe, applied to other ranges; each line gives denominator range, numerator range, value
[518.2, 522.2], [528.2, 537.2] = 1.53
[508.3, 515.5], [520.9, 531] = 1.40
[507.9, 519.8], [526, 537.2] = 1.59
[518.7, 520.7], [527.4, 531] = 1.50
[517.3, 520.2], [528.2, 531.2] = 1.71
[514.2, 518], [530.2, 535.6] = 1.73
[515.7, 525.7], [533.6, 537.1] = 1.46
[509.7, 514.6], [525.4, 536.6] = 1.52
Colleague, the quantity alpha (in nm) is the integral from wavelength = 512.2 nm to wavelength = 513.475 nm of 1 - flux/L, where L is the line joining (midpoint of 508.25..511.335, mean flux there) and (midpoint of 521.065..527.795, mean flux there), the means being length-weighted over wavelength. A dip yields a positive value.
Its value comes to 0.12 nm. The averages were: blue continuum 8.01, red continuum 10.2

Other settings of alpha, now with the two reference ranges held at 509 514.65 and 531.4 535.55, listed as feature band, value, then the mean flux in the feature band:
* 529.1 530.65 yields -0.08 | 11.3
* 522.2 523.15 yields -0.05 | 10.2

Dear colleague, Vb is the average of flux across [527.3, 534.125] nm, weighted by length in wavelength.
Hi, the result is 11.4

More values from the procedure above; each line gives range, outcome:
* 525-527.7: 9.81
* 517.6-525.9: 9.14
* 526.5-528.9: 10.1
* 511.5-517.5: 7.62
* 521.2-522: 9.74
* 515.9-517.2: 7.14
